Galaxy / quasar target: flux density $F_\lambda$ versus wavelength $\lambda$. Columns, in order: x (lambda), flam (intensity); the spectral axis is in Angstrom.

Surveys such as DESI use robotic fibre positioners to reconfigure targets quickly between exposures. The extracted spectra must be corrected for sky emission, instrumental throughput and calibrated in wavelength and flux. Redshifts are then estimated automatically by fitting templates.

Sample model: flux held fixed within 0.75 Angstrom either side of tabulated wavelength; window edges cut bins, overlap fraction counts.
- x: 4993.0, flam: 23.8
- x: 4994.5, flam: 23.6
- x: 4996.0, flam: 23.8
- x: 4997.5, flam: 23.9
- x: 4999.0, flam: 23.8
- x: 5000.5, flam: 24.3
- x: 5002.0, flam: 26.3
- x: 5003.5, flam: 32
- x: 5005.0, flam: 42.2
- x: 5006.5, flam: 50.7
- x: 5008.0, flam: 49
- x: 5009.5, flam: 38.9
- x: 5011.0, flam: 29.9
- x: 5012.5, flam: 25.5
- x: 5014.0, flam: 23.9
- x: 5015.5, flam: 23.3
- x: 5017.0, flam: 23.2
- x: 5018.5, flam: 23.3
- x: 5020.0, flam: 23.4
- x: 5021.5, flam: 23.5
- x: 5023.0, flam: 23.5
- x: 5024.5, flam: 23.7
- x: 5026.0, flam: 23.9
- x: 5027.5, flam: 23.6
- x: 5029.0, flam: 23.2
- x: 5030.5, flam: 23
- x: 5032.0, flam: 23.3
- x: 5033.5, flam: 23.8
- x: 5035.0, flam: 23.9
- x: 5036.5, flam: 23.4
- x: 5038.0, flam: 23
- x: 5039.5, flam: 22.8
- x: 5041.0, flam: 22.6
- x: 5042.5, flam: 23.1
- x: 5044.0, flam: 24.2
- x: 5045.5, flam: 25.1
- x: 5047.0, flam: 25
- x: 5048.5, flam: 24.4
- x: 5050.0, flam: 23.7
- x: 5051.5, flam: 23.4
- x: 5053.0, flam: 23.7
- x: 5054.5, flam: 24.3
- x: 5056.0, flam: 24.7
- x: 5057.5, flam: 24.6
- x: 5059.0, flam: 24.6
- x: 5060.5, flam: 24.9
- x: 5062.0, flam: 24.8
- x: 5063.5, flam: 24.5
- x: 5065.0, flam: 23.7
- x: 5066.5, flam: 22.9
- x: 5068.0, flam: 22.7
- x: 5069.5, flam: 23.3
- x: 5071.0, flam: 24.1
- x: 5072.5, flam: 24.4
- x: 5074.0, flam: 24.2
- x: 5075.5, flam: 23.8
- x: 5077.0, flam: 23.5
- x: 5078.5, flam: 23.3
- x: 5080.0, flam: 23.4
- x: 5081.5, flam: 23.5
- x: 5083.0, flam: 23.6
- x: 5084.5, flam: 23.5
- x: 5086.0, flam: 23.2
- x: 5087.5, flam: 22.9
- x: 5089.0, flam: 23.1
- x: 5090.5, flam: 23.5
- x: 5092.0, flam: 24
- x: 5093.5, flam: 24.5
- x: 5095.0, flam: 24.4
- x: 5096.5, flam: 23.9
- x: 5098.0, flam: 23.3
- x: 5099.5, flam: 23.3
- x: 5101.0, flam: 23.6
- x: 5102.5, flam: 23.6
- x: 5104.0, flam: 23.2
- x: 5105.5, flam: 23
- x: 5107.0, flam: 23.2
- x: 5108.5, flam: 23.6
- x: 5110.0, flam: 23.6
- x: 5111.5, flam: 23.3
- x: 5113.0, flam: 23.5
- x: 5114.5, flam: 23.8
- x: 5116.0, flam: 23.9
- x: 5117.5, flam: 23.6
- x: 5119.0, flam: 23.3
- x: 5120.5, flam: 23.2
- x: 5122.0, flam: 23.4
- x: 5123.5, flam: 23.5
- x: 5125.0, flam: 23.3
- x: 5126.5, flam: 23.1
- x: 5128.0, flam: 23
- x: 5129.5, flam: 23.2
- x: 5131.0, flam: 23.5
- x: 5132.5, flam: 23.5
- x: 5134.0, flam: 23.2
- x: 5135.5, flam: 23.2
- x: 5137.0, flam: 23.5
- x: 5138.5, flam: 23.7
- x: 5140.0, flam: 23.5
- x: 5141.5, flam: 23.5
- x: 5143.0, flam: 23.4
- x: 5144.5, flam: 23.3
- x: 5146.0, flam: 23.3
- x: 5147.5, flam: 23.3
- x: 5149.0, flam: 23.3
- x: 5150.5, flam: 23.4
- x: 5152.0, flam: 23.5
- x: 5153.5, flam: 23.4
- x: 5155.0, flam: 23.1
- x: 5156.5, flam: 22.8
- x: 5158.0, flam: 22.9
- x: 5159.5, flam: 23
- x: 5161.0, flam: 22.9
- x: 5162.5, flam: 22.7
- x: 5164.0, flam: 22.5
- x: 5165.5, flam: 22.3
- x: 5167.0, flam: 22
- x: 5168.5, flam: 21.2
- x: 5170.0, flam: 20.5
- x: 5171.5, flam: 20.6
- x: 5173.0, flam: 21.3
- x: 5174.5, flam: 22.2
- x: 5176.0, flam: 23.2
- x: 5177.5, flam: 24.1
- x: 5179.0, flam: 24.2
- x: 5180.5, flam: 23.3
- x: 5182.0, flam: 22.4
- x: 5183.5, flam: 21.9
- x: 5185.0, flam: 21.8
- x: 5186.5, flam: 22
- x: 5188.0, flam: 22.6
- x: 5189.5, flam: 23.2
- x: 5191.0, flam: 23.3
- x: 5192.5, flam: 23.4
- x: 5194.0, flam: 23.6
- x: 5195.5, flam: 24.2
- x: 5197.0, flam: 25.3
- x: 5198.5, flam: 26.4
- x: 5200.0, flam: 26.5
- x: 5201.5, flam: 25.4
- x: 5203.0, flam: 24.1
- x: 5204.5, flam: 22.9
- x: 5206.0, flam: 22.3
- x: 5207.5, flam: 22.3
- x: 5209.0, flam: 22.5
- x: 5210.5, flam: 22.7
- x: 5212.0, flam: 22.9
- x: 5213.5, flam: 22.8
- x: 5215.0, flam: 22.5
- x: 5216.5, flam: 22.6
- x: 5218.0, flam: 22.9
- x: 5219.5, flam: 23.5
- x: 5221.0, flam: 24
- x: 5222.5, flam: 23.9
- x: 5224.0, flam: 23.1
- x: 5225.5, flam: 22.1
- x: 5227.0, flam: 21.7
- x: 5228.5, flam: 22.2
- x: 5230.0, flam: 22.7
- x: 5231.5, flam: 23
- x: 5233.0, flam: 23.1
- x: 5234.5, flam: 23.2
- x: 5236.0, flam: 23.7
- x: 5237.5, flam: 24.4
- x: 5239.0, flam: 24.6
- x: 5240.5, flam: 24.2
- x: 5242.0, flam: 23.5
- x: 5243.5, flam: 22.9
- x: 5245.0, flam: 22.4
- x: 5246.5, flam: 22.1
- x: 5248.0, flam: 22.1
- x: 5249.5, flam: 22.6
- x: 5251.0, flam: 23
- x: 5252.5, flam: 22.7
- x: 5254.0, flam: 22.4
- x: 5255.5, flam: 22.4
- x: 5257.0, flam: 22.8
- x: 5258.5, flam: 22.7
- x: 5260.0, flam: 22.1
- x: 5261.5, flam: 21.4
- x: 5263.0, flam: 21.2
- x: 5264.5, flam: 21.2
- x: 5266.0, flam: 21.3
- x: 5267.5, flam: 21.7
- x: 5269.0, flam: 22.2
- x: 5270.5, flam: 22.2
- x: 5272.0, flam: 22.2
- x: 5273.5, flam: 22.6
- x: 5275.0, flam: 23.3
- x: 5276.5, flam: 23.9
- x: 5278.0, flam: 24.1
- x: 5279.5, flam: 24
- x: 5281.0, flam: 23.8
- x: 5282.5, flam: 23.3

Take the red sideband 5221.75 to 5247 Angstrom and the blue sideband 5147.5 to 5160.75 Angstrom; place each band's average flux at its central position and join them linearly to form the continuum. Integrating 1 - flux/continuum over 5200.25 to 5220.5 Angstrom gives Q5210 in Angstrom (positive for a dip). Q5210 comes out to 0.0 Angstrom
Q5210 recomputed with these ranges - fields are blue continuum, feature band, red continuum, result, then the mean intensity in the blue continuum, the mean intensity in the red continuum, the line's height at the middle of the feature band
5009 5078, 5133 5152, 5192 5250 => 0.3 Angstrom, 24.2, 23.3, 23.7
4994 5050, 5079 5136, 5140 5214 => 2.6 Angstrom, 26.5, 23.1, 24.6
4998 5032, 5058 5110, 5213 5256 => 5.7 Angstrom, 28.2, 23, 26.6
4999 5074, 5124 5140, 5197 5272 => 0.7 Angstrom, 25.9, 22.9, 24.5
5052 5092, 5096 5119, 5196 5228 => 0.2 Angstrom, 23.8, 23.4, 23.7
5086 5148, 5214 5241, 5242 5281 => -0.5 Angstrom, 23.5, 22.5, 22.7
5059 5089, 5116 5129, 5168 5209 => 0.1 Angstrom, 23.7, 23.1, 23.5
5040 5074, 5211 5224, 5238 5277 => -0.2 Angstrom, 24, 22.5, 22.8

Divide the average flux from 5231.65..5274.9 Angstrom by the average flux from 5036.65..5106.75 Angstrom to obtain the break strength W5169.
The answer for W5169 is 1.0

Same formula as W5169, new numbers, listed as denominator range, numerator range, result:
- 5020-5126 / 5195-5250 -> 0.99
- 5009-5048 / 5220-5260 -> 0.94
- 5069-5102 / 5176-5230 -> 0.98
